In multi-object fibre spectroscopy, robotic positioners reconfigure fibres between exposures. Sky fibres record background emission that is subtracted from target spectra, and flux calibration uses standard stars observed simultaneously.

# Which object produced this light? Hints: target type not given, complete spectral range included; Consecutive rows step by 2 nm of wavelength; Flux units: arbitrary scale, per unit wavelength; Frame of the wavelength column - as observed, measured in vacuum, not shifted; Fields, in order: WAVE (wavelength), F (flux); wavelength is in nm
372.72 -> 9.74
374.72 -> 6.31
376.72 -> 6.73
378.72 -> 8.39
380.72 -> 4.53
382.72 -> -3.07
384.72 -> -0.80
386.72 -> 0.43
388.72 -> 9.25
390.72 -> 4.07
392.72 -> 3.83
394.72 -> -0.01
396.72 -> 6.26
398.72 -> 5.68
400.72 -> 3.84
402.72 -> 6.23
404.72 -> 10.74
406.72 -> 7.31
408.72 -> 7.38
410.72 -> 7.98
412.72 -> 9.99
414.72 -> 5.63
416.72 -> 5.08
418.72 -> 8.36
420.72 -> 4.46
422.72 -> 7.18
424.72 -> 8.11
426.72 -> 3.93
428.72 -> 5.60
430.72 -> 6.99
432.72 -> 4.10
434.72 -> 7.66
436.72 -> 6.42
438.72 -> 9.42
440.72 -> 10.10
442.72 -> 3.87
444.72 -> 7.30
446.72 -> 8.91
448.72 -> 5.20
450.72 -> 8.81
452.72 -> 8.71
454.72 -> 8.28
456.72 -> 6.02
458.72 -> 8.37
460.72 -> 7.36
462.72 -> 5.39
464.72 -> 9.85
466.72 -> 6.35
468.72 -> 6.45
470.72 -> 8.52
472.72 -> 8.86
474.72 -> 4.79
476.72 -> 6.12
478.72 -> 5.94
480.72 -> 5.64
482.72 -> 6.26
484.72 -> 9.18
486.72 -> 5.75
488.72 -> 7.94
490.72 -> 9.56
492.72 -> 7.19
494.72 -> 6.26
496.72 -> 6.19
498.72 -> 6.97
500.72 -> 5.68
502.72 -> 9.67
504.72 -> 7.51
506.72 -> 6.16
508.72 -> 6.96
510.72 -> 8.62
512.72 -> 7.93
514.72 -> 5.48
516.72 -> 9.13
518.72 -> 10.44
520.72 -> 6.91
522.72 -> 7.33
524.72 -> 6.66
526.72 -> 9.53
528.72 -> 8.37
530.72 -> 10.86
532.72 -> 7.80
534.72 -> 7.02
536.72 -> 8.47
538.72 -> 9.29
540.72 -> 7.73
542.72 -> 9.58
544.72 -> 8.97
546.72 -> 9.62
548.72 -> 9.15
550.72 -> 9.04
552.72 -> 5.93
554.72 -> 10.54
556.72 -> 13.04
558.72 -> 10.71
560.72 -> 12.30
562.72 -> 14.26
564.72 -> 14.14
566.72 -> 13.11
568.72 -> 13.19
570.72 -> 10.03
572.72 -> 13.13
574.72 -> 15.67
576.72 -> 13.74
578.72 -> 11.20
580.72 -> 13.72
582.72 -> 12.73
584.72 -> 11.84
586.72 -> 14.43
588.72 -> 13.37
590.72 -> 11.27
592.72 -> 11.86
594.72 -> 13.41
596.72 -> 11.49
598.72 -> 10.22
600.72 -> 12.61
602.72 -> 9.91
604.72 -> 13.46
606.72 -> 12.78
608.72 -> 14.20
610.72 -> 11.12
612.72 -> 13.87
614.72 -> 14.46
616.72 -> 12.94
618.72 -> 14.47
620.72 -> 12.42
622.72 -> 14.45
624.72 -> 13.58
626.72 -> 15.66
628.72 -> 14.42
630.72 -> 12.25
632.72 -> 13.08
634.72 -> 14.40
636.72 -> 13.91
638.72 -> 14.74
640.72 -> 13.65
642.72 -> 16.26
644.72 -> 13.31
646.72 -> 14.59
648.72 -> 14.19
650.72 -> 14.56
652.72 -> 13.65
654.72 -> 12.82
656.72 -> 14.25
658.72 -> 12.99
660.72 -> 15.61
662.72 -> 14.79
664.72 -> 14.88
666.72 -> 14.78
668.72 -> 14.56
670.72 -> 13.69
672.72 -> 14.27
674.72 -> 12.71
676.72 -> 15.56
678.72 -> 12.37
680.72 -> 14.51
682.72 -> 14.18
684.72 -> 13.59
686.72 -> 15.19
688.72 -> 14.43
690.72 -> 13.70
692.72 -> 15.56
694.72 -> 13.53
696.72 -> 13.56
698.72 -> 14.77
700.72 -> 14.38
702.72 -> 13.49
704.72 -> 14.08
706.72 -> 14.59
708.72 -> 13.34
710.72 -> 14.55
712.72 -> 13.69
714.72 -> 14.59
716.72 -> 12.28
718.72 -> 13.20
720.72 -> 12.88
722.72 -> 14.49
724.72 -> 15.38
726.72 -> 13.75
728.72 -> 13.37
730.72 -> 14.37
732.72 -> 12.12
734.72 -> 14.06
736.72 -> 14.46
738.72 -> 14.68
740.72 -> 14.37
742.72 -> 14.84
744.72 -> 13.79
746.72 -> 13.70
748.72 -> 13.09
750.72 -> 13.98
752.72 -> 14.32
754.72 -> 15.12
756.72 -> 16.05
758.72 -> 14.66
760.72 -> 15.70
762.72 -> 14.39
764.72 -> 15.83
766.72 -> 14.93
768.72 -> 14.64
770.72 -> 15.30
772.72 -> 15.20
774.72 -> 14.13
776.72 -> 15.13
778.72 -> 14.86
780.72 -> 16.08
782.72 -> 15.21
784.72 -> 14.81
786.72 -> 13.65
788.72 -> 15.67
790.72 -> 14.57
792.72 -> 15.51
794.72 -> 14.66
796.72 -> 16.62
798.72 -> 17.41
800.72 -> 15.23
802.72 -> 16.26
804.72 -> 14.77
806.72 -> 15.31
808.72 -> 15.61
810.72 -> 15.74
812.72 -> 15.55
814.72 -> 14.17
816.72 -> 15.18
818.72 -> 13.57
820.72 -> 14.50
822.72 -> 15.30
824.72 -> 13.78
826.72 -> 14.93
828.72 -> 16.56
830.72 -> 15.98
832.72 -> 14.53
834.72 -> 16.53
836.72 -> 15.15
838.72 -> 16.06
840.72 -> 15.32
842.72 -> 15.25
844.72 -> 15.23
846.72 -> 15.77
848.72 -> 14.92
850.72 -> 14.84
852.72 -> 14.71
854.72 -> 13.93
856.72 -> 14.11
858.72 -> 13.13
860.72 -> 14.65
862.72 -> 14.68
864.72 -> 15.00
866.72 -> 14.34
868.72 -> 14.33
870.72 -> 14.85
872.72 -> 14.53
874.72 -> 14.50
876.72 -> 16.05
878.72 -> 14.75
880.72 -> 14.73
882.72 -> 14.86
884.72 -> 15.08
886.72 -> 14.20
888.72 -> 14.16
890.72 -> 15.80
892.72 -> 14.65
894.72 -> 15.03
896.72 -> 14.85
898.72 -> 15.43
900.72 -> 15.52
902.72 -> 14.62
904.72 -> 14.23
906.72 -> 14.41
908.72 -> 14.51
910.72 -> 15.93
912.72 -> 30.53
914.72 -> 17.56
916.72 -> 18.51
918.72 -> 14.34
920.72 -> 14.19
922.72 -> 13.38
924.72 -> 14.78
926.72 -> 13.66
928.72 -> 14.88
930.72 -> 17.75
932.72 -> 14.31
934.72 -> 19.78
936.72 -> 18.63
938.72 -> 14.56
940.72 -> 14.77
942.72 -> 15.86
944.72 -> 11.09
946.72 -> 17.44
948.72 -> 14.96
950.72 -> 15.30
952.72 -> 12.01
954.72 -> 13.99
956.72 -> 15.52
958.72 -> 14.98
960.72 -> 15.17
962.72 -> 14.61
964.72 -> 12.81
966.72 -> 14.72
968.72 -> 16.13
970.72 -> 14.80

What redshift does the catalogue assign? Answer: 0.39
